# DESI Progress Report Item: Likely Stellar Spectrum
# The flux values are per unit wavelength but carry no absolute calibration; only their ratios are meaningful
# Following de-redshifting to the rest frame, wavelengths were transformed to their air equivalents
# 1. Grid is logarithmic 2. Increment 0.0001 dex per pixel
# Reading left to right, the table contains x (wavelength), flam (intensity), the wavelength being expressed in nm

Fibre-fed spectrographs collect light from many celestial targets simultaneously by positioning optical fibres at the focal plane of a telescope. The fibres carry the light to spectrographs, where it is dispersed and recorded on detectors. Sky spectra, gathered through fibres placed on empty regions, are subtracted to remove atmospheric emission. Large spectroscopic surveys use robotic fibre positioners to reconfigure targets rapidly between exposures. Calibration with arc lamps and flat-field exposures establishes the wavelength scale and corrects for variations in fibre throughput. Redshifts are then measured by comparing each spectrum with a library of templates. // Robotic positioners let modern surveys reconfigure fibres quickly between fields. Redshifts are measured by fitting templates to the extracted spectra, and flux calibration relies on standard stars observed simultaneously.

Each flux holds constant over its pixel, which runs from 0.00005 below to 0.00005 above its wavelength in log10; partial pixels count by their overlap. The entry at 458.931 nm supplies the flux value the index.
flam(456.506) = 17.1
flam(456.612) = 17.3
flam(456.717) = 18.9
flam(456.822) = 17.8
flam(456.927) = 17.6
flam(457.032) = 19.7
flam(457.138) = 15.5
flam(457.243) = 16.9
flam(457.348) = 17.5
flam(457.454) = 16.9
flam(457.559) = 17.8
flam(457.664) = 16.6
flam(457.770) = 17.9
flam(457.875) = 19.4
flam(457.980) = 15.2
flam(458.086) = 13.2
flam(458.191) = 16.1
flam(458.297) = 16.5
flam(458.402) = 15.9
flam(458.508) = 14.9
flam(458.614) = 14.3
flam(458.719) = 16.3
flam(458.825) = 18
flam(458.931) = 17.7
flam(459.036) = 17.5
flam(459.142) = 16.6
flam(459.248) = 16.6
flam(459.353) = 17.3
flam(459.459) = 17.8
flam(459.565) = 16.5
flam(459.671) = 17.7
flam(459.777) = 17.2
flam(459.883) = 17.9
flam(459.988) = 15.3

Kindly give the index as 17.7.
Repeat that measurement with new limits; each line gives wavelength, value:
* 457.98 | 15.2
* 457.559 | 17.8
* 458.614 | 14.3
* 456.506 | 17.1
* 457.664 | 16.6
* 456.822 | 17.8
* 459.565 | 16.5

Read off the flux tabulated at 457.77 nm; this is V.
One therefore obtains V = 17.9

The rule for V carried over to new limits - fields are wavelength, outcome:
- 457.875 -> 19.4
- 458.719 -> 16.3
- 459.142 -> 16.6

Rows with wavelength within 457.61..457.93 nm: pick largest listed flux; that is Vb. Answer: 19.4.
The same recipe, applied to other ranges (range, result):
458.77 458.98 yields 18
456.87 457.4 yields 19.7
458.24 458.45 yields 16.5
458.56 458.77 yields 16.3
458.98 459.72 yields 17.8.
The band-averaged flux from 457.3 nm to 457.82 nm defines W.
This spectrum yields 17.3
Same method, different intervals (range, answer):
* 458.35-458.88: 15.9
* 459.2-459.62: 17.1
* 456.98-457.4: 17.4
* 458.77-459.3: 17.3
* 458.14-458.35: 16.3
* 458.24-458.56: 15.8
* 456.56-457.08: 18.3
